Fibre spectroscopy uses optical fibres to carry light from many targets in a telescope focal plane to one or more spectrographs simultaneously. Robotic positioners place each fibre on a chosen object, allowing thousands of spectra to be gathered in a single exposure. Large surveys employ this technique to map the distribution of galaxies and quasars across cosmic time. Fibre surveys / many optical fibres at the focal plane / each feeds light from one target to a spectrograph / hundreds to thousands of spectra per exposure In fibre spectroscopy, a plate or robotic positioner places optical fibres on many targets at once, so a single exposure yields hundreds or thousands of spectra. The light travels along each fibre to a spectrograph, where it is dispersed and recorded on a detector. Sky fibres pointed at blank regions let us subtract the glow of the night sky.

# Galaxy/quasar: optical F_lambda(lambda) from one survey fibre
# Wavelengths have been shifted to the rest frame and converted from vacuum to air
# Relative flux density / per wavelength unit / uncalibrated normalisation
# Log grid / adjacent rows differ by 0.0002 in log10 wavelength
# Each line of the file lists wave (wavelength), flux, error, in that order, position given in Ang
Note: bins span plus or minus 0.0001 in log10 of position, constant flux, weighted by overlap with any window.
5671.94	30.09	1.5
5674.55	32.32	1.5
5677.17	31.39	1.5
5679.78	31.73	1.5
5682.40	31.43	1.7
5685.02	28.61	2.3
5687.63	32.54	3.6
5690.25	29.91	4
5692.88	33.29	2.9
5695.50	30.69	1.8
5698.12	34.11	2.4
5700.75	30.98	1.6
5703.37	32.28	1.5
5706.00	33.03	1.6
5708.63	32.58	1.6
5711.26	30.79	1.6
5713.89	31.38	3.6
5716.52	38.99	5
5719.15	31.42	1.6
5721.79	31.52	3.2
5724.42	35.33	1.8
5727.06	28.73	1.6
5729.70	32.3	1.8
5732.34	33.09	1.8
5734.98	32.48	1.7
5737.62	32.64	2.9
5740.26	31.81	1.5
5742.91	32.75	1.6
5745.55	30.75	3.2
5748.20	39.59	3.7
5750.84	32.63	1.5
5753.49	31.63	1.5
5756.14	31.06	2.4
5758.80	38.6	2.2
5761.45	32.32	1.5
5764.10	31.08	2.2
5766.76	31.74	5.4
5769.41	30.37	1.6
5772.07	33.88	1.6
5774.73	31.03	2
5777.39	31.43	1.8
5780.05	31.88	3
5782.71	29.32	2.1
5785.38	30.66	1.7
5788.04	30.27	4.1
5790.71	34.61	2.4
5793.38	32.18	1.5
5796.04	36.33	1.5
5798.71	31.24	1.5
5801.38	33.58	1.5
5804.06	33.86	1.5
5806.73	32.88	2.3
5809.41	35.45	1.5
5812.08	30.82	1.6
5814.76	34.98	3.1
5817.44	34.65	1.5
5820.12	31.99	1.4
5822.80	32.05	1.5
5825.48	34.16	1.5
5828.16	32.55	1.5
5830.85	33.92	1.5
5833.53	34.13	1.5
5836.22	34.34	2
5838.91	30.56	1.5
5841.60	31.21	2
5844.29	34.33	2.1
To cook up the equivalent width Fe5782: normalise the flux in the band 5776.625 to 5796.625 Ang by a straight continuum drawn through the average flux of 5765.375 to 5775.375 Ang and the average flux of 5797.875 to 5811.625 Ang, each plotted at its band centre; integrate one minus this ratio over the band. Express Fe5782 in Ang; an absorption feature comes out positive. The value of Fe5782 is 0.4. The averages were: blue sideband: 31.8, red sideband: 33.3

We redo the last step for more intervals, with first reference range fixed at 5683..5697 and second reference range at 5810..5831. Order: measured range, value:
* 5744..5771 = -0.7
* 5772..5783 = 0.4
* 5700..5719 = -0.9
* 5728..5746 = -0.2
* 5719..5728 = -0.1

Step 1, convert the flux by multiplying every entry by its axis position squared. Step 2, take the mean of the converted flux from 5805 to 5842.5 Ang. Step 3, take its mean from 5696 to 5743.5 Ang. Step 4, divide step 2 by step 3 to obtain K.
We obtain 1.1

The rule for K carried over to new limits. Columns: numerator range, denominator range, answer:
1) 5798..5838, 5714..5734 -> 1.05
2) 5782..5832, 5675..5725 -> 1.06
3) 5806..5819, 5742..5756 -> 1.04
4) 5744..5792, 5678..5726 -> 1.03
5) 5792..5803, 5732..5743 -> 1.05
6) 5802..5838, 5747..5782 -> 1.04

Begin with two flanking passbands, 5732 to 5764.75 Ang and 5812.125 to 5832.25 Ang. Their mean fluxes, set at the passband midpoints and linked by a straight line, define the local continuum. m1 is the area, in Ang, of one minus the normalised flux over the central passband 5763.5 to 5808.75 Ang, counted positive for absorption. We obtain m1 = 1.4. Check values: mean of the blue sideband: 33.2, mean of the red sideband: 33.3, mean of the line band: 32.2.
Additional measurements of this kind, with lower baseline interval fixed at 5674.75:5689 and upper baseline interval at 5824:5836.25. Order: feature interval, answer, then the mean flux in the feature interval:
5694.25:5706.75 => -0.3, 32.2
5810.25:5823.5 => 0.2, 33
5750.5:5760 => -0.3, 33.5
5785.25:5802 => 0.2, 32.8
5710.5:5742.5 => -0.6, 32.6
